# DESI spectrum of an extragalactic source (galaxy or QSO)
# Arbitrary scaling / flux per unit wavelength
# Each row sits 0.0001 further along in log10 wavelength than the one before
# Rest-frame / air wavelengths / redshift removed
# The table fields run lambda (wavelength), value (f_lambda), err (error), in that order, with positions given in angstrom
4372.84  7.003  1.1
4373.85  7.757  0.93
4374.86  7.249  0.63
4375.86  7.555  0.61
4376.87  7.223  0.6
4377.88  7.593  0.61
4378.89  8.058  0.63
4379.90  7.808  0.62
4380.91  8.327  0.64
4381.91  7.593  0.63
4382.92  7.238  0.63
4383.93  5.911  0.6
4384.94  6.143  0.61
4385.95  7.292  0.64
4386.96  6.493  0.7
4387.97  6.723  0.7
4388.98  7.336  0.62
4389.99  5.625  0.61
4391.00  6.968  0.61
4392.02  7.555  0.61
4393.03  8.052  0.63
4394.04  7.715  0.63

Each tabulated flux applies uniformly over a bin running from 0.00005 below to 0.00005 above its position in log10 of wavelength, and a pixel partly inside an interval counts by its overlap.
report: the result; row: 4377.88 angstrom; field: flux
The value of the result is 7.593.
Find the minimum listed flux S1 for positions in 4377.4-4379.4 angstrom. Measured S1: 7.593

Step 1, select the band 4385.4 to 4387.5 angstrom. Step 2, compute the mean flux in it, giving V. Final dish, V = 6.87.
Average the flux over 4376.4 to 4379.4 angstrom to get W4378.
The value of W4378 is 7.62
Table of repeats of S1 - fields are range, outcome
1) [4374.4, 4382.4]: 7.223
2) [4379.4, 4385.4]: 5.911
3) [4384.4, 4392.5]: 5.625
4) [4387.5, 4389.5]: 6.723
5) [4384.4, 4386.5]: 6.143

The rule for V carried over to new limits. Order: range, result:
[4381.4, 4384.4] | 6.95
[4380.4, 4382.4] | 7.99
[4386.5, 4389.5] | 6.85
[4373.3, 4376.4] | 7.51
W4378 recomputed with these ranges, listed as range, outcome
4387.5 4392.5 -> 6.83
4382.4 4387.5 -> 6.62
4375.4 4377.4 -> 7.37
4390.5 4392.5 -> 7.23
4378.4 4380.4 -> 7.93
